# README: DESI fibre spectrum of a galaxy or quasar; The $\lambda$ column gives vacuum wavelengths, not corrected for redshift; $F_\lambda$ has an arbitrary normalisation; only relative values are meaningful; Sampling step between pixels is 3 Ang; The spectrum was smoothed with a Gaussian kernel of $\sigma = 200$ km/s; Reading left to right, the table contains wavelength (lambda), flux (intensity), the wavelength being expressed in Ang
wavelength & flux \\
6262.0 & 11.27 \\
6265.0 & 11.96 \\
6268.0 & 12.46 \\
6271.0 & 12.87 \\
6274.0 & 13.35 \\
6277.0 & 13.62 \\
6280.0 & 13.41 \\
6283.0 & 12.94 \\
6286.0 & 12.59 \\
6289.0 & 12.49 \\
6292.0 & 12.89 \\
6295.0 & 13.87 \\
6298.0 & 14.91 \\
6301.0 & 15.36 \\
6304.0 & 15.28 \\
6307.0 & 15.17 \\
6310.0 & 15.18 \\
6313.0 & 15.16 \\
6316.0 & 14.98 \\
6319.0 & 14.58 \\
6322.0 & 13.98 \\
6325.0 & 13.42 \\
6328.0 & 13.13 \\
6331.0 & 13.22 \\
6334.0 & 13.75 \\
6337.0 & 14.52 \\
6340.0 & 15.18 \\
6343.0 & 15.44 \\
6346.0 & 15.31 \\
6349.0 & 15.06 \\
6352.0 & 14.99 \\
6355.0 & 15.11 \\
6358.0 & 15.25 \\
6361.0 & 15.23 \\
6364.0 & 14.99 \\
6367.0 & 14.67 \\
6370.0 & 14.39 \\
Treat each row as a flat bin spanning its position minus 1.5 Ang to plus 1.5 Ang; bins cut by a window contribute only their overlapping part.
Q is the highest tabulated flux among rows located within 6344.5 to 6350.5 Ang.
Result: 15.31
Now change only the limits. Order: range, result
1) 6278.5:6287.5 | 13.41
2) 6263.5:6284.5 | 13.62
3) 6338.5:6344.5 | 15.44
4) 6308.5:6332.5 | 15.18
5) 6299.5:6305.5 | 15.36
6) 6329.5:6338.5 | 14.52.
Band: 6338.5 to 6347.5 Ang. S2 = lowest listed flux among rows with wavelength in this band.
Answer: 15.18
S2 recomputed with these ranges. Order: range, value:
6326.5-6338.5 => 13.13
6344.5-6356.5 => 14.99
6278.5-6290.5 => 12.49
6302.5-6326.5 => 13.42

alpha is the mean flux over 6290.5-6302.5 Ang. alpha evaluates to 14.3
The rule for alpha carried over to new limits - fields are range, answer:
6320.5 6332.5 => 13.4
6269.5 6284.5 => 13.2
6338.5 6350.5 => 15.2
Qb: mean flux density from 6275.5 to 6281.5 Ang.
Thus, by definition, 13.5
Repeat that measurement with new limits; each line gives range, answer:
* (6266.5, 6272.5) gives 12.7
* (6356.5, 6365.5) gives 15.2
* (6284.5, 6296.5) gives 13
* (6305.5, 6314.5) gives 15.2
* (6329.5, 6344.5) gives 14.4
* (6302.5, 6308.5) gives 15.2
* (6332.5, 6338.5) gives 14.1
